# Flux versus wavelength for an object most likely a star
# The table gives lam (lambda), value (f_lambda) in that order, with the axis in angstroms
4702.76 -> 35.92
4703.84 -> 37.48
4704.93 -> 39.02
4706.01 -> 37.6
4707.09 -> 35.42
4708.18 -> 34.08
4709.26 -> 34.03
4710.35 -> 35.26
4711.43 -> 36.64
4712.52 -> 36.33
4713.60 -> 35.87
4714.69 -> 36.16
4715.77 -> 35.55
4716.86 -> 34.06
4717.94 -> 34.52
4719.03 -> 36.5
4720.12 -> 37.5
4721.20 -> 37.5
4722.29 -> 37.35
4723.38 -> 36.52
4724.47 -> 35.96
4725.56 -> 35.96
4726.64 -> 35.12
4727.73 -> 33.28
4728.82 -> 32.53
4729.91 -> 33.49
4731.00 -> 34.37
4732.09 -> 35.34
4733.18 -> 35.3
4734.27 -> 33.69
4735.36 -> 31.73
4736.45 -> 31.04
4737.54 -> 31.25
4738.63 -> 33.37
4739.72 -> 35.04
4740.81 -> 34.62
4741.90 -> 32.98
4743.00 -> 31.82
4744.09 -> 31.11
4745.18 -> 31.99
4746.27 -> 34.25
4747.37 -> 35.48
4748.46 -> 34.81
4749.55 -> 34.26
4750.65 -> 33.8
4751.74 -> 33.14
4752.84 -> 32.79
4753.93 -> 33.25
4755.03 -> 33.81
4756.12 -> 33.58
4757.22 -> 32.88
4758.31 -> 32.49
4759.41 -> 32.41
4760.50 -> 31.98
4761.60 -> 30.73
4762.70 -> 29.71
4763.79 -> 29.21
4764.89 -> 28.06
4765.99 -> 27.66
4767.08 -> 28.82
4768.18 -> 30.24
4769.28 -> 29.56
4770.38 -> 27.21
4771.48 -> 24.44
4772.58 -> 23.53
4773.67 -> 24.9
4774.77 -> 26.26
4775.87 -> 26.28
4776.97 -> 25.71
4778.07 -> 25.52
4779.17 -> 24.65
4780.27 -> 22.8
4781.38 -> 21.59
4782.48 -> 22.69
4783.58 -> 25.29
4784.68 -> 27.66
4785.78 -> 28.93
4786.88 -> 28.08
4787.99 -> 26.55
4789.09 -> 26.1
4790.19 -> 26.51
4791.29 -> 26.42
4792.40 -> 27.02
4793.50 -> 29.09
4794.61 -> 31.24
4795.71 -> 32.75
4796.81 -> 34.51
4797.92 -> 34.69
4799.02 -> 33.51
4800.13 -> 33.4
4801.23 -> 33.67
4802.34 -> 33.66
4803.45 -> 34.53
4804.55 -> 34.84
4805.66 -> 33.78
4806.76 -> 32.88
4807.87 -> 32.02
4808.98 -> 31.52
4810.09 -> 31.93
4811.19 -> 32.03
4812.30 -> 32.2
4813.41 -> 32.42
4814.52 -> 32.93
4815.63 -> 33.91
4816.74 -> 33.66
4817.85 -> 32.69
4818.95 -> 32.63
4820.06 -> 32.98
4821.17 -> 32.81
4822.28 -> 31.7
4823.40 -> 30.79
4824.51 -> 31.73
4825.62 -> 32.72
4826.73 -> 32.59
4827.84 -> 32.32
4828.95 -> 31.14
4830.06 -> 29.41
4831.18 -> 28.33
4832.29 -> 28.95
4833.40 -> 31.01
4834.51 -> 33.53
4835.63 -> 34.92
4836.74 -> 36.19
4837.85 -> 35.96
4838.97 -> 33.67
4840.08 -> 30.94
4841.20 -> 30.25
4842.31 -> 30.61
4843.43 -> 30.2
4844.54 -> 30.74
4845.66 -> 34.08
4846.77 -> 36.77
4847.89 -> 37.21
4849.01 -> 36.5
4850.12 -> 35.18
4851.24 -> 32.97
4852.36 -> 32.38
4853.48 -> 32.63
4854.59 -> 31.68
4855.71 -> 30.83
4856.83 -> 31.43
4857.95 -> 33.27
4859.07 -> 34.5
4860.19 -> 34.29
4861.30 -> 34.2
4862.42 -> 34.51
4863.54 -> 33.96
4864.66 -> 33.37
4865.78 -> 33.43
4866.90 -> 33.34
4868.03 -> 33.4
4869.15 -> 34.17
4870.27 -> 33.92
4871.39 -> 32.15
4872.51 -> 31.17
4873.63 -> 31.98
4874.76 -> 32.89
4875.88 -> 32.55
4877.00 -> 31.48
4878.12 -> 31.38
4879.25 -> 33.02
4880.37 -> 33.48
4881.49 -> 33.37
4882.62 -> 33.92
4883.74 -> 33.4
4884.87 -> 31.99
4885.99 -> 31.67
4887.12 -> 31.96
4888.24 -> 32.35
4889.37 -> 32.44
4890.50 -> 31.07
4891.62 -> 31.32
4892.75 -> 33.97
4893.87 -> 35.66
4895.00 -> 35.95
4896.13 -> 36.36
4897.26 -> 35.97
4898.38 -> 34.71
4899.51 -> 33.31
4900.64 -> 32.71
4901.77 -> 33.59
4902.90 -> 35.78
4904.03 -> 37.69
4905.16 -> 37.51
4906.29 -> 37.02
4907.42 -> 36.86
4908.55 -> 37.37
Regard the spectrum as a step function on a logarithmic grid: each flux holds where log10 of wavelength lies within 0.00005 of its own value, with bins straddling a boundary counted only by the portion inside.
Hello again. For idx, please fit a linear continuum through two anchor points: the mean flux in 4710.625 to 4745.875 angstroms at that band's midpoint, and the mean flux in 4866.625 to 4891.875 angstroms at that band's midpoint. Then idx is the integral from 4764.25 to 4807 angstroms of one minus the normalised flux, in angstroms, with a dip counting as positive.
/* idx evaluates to 6.6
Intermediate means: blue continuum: 34.5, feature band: 28.6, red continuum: 32.5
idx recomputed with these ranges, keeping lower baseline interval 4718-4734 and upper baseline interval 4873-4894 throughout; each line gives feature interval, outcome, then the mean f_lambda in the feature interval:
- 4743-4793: 8.18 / 29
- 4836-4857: 0.01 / 33.2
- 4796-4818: 0.46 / 33.2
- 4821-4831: 0.62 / 31.5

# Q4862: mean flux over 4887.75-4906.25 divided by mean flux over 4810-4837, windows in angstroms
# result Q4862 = 1.07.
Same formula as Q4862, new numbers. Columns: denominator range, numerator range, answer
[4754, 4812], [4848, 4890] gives 1.12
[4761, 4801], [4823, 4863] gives 1.18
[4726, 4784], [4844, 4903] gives 1.09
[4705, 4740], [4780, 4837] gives 0.89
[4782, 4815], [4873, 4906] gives 1.09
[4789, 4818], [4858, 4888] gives 1.03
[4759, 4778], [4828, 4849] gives 1.16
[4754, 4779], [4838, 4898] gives 1.15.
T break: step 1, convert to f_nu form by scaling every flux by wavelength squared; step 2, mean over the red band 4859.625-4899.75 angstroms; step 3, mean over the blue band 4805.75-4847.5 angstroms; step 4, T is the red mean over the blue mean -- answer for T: 1.05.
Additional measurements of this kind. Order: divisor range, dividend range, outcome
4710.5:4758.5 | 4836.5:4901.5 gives 1.02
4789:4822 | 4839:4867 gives 1.05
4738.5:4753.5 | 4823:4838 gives 0.99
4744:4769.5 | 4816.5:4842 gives 1.04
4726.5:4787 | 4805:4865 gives 1.11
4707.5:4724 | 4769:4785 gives 0.72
